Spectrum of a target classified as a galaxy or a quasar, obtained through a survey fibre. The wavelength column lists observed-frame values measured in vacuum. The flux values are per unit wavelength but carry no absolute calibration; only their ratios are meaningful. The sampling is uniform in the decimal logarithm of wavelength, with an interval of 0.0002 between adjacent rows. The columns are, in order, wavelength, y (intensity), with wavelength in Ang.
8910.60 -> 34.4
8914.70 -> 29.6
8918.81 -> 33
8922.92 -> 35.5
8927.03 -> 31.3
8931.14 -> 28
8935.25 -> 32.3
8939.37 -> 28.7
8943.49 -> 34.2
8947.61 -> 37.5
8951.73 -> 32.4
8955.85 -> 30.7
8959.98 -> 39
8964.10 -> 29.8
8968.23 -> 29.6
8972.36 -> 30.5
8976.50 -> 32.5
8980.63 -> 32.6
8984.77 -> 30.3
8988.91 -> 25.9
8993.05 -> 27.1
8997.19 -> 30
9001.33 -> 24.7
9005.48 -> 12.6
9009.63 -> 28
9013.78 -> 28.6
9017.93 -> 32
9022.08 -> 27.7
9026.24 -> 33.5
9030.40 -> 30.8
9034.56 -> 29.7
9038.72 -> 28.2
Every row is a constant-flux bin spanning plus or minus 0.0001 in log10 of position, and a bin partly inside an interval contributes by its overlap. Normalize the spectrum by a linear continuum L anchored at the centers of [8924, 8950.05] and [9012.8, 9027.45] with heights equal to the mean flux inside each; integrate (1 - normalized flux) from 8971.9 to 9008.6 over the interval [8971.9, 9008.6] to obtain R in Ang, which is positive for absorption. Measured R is 4.5 Ang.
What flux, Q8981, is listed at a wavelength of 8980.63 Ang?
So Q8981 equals 32.6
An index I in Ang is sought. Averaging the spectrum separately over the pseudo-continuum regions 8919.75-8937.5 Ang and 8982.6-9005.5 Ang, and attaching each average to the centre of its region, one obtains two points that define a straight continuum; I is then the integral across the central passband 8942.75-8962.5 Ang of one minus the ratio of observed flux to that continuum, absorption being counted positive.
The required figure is -3.26 Ang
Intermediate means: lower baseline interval 31.8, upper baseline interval 26.2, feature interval 34.7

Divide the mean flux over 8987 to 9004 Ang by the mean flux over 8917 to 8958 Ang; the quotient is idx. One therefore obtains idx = 0.82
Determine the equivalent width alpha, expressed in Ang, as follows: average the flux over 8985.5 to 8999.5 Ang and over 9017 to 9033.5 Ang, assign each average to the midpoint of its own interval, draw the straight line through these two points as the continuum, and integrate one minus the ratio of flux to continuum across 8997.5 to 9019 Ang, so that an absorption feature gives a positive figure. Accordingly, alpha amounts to 3.00 Ang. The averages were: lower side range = 27.9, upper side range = 30.8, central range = 25.3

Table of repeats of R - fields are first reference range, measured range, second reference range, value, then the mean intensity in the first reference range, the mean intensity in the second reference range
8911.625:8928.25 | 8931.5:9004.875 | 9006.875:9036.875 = 1.39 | 32.5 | 29.6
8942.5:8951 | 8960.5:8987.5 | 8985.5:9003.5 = -0.48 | 35.5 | 27.1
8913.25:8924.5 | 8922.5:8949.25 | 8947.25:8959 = 0.70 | 32.7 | 33.5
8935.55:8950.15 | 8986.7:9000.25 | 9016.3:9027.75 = 1.83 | 33.3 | 30.9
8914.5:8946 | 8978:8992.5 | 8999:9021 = -1.10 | 31.8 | 25.4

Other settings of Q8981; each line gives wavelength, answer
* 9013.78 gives 28.6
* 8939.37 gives 28.7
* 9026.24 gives 33.5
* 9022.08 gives 27.7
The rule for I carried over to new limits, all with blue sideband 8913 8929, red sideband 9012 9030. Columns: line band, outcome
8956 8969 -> -0.5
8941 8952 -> -1.0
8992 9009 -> 3.9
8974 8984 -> -0.3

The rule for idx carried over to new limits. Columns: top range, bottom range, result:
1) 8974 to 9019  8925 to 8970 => 0.86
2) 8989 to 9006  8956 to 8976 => 0.78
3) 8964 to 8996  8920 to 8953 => 0.92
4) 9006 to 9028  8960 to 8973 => 0.92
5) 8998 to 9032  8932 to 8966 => 0.83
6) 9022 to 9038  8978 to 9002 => 1.06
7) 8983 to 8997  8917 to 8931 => 0.86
